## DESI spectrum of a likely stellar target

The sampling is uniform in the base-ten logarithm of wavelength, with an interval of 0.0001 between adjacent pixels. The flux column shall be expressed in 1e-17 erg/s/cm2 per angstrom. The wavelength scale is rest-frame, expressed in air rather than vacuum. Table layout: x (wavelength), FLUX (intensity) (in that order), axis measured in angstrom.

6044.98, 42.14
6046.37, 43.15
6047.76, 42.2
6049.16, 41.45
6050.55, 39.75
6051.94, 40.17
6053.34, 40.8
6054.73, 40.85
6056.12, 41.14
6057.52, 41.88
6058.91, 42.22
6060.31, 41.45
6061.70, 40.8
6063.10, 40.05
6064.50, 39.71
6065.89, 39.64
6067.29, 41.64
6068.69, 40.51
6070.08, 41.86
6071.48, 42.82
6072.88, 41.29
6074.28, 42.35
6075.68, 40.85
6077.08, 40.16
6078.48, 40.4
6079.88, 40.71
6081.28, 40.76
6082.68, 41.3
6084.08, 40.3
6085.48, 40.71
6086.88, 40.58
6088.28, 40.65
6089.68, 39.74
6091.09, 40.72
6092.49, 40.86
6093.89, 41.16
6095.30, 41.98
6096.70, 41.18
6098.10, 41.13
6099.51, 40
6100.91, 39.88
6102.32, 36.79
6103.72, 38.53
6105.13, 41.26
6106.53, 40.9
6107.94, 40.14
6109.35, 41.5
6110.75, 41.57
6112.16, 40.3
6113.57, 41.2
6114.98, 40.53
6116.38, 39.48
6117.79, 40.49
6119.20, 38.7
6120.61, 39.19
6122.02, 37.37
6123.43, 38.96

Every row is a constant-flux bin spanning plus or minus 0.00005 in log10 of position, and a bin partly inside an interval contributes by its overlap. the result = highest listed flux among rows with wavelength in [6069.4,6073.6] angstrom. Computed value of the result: 42.82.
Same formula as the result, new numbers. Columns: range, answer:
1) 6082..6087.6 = 41.3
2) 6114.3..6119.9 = 40.53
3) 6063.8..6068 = 41.64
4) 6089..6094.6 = 41.16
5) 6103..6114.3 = 41.57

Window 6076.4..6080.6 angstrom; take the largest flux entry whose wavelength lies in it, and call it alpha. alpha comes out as 40.71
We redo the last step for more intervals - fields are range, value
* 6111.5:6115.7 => 41.2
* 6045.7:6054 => 43.15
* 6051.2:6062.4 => 42.22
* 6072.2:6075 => 42.35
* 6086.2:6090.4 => 40.65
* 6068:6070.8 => 41.86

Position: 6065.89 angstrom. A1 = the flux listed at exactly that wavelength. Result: 39.64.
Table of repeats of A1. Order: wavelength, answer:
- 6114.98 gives 40.53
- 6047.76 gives 42.2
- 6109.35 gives 41.5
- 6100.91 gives 39.88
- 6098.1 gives 41.13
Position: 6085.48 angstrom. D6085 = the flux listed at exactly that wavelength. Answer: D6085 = 40.71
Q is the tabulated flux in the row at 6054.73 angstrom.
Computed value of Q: 40.85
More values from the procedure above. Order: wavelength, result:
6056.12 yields 41.14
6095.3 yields 41.98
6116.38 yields 39.48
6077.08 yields 40.16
